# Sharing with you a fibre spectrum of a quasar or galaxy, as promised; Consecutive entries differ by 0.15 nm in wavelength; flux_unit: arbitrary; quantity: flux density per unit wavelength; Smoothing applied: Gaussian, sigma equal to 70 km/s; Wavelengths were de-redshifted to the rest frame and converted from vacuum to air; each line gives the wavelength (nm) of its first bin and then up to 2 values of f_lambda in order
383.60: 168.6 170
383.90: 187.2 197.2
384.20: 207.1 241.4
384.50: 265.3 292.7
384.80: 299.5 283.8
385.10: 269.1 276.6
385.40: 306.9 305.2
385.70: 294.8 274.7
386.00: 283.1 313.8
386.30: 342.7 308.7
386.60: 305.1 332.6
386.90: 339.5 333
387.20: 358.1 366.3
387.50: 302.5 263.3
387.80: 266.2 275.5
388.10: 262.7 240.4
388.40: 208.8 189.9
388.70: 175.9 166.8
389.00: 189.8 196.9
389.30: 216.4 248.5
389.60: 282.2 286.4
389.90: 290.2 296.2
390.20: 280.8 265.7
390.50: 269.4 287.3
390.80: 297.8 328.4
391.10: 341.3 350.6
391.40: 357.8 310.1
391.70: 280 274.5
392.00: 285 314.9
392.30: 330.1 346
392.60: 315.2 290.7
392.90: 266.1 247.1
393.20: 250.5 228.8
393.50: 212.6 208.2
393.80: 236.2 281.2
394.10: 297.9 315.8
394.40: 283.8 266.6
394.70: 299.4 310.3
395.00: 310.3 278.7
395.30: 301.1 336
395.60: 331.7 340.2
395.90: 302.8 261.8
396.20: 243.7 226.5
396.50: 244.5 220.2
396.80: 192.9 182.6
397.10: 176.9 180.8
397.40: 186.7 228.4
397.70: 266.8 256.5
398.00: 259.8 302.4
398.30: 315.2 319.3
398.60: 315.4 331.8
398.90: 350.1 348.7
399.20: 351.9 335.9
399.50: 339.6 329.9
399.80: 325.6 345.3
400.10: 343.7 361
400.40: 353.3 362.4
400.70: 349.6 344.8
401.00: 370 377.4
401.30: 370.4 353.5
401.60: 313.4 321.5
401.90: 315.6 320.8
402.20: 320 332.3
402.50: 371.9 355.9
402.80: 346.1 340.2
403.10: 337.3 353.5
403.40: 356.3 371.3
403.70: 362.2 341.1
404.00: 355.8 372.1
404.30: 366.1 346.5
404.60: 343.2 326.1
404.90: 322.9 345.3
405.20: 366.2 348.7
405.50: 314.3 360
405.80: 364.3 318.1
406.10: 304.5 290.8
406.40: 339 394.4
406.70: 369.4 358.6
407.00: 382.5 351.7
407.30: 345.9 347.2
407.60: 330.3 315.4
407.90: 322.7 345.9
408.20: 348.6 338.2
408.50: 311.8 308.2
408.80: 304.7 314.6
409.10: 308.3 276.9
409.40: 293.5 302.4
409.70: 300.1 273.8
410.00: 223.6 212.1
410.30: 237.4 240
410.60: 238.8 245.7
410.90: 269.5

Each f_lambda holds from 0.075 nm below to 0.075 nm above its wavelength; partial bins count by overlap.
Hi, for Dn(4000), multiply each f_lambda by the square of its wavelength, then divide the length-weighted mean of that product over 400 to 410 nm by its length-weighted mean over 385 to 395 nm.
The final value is 1.29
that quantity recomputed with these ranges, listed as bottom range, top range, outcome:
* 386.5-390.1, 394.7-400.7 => 1.15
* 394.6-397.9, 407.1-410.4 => 1.25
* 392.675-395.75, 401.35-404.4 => 1.29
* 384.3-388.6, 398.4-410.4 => 1.26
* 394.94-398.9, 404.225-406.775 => 1.34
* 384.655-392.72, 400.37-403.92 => 1.30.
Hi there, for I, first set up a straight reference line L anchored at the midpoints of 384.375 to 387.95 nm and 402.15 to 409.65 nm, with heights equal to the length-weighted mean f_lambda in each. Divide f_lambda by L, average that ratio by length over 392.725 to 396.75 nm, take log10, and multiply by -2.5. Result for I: 0.17 mag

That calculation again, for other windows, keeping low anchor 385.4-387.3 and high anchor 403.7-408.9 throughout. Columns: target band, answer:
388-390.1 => 0.348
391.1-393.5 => 0.100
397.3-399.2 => 0.141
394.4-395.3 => 0.119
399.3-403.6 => -0.032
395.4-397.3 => 0.301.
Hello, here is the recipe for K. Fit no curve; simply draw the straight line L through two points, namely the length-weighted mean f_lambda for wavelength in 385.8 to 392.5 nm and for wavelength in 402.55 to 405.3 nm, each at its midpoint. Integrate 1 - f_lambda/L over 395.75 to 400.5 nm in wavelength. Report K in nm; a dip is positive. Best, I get 0.591 nm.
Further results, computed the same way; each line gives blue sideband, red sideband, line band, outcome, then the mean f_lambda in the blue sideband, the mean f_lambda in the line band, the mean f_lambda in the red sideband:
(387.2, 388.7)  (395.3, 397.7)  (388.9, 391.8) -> -0.26 nm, 264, 282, 246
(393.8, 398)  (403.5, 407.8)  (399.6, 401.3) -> -0.28 nm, 263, 352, 347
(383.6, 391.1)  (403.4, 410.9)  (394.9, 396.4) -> -0.01 nm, 270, 295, 322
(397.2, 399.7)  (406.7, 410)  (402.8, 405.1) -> -0.29 nm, 296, 349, 322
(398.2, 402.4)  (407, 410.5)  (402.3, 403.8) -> -0.11 nm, 340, 353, 304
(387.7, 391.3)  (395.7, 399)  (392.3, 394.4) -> -0.10 nm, 258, 272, 259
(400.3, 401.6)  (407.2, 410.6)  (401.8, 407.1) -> -0.24 nm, 357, 346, 299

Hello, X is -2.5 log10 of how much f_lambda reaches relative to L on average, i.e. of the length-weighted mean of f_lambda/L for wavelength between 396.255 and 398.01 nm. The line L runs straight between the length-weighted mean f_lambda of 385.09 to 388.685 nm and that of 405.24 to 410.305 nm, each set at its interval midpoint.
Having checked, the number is 0.37 mag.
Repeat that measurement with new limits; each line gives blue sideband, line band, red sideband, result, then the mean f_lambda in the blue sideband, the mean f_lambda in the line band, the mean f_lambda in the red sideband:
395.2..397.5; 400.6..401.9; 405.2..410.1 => -0.23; 249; 348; 325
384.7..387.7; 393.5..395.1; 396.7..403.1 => 0.12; 308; 278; 313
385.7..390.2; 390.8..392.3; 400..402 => -0.08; 273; 316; 349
